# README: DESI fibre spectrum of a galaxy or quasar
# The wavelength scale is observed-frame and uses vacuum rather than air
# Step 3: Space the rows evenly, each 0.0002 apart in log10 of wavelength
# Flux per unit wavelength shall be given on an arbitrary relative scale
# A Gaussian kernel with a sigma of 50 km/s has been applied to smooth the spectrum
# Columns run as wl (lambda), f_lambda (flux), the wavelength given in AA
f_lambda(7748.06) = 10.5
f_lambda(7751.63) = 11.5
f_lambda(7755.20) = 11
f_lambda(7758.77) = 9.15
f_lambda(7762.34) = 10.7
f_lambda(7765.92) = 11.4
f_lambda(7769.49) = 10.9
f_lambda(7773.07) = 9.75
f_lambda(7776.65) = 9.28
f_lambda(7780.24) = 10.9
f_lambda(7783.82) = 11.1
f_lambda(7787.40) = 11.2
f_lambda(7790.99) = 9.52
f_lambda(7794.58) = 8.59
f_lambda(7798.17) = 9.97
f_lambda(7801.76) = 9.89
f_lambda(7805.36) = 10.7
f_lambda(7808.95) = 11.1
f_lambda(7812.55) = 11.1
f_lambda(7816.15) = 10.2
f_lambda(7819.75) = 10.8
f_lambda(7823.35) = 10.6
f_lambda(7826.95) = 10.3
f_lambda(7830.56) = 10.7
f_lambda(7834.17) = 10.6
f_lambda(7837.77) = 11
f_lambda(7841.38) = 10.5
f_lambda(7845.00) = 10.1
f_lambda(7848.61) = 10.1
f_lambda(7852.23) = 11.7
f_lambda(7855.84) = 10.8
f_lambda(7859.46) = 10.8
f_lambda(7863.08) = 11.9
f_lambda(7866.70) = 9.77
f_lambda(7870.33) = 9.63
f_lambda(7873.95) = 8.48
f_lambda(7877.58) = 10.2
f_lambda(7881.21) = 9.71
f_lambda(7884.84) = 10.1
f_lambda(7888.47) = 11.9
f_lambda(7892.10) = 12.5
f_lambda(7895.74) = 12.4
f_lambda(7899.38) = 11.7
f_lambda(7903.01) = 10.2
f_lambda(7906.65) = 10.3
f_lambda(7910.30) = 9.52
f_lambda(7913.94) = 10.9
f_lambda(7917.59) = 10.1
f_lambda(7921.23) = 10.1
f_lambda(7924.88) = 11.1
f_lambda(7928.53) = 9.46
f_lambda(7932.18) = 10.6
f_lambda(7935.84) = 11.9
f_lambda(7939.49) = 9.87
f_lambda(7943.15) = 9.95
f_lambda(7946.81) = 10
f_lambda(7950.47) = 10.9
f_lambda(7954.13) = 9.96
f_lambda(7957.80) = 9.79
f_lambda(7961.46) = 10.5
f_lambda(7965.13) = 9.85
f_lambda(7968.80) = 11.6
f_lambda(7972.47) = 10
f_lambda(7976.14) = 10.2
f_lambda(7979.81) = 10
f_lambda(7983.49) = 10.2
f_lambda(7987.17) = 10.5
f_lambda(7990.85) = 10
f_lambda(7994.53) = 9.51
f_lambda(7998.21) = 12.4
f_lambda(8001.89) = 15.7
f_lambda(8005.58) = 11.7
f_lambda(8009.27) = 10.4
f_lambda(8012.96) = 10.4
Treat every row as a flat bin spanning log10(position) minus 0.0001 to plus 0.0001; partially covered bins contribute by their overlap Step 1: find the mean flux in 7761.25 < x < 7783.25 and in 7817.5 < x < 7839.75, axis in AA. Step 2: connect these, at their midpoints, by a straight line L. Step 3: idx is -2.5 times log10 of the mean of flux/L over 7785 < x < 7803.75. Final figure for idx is 0.07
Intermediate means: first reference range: 10.5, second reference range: 10.7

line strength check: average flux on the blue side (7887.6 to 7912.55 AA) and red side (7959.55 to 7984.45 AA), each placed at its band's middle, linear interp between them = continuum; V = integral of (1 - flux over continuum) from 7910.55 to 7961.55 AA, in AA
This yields 2.0 AA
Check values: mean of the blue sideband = 11.2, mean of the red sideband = 10.3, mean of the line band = 10.3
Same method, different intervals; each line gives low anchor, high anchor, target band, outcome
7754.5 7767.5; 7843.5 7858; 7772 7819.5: 1.4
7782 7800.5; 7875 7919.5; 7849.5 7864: -1.0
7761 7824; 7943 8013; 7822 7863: -0.8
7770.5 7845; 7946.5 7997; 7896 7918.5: -0.7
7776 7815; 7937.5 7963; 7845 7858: -0.6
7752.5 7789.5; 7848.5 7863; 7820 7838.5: 0.5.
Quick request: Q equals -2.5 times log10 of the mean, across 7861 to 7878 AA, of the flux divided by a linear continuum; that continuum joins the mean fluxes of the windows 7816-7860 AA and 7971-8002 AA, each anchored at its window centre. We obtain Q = 0.07 mag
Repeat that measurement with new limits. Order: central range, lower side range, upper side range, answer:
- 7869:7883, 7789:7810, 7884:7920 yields 0.13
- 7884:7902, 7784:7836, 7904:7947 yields -0.14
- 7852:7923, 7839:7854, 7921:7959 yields -0.01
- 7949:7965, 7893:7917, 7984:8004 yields 0.10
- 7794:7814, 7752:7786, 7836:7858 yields 0.03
